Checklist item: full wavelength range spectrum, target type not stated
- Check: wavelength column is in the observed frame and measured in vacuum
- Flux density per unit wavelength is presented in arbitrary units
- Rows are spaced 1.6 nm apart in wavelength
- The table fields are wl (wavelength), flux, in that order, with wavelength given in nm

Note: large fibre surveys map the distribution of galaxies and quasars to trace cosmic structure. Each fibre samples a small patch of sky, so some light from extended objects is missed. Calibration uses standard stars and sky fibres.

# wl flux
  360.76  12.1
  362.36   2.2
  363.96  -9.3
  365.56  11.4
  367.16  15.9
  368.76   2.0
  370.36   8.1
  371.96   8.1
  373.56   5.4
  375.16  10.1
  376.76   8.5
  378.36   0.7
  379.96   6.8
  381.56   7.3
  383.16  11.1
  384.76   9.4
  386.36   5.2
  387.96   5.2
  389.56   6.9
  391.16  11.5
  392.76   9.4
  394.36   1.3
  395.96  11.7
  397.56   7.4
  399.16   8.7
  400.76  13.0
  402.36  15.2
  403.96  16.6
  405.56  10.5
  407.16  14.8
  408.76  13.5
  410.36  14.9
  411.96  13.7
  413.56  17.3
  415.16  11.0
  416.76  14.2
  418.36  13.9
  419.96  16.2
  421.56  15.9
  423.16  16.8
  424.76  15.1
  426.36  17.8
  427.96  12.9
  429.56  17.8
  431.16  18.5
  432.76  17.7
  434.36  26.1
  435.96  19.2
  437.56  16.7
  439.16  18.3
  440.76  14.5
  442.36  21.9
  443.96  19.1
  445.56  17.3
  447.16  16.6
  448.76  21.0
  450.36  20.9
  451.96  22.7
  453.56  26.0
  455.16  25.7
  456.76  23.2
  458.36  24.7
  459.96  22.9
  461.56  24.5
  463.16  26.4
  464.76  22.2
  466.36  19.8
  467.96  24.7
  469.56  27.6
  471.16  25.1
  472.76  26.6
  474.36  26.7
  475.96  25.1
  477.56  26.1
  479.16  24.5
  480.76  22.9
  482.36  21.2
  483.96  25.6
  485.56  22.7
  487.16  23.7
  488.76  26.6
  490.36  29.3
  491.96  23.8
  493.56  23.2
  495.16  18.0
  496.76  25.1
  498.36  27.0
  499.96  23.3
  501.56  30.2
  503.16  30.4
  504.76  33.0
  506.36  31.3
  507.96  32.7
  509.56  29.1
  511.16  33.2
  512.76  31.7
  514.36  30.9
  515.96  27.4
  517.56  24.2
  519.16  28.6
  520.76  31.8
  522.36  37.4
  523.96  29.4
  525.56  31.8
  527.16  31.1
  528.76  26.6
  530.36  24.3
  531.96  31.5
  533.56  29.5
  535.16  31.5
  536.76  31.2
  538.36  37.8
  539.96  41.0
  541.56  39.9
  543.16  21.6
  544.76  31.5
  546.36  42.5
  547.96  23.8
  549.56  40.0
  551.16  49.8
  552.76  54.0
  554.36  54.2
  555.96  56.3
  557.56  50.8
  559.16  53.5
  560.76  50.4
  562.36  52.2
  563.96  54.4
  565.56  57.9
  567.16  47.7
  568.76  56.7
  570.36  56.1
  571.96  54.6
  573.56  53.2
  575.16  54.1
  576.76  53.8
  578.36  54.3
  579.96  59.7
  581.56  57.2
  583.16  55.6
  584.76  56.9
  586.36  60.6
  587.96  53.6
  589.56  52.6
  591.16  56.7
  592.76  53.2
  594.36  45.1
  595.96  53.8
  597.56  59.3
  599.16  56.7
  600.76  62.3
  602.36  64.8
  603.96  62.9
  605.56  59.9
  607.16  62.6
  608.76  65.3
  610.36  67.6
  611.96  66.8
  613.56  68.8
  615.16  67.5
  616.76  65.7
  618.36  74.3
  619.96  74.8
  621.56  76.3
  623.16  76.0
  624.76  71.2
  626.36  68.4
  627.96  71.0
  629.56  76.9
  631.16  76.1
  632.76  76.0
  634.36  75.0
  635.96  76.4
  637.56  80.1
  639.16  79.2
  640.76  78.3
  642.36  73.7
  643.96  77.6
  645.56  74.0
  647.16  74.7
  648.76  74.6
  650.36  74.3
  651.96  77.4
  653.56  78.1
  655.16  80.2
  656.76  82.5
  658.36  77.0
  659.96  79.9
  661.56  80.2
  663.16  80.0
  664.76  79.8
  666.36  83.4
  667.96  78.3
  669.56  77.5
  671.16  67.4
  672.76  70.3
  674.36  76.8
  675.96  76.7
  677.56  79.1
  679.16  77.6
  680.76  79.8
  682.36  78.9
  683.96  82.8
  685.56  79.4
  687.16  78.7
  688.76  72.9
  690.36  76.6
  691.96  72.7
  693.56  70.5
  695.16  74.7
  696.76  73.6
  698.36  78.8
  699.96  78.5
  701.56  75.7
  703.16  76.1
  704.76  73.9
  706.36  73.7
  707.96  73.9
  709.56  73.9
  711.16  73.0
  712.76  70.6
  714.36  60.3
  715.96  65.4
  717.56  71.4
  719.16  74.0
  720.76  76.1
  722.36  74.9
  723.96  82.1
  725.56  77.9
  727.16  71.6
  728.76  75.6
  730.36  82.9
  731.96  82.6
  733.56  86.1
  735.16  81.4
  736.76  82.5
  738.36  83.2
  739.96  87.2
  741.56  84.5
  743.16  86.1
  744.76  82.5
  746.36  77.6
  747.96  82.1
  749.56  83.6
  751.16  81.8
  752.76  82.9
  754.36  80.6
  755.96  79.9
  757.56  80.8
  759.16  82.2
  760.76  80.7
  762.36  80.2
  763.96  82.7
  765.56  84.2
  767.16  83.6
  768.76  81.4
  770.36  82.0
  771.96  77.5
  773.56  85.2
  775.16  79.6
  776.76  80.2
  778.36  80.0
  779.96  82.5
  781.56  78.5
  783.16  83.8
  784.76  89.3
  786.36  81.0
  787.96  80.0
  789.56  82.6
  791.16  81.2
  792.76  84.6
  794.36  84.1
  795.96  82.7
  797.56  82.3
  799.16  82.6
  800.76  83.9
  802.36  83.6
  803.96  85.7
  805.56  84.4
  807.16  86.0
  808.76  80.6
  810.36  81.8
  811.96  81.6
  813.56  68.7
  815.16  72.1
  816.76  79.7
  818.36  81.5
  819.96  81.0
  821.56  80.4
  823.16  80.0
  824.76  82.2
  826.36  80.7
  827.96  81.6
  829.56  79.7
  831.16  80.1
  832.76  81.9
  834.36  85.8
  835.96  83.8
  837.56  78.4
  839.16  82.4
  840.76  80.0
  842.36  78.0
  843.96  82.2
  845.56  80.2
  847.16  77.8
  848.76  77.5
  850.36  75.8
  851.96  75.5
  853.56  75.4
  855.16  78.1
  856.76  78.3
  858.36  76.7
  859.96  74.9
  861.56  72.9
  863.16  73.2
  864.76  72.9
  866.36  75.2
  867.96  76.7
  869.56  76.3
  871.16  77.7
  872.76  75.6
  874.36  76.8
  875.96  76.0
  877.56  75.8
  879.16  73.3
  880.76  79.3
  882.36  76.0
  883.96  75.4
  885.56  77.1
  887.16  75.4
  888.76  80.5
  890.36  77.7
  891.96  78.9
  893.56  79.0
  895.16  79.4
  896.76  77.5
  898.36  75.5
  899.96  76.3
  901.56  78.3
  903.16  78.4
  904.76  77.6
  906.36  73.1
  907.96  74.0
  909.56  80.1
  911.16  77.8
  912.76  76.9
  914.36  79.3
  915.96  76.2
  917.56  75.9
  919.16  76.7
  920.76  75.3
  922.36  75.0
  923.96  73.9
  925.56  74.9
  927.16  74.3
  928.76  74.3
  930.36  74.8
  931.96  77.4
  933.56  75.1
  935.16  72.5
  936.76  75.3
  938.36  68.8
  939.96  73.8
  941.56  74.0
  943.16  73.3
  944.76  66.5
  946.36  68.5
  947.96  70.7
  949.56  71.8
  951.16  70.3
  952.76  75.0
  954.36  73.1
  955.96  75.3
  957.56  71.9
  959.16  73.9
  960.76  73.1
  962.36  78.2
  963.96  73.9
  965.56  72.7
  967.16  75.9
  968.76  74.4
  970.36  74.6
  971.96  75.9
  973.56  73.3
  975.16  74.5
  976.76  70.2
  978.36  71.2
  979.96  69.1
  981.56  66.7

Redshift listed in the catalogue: 0.38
